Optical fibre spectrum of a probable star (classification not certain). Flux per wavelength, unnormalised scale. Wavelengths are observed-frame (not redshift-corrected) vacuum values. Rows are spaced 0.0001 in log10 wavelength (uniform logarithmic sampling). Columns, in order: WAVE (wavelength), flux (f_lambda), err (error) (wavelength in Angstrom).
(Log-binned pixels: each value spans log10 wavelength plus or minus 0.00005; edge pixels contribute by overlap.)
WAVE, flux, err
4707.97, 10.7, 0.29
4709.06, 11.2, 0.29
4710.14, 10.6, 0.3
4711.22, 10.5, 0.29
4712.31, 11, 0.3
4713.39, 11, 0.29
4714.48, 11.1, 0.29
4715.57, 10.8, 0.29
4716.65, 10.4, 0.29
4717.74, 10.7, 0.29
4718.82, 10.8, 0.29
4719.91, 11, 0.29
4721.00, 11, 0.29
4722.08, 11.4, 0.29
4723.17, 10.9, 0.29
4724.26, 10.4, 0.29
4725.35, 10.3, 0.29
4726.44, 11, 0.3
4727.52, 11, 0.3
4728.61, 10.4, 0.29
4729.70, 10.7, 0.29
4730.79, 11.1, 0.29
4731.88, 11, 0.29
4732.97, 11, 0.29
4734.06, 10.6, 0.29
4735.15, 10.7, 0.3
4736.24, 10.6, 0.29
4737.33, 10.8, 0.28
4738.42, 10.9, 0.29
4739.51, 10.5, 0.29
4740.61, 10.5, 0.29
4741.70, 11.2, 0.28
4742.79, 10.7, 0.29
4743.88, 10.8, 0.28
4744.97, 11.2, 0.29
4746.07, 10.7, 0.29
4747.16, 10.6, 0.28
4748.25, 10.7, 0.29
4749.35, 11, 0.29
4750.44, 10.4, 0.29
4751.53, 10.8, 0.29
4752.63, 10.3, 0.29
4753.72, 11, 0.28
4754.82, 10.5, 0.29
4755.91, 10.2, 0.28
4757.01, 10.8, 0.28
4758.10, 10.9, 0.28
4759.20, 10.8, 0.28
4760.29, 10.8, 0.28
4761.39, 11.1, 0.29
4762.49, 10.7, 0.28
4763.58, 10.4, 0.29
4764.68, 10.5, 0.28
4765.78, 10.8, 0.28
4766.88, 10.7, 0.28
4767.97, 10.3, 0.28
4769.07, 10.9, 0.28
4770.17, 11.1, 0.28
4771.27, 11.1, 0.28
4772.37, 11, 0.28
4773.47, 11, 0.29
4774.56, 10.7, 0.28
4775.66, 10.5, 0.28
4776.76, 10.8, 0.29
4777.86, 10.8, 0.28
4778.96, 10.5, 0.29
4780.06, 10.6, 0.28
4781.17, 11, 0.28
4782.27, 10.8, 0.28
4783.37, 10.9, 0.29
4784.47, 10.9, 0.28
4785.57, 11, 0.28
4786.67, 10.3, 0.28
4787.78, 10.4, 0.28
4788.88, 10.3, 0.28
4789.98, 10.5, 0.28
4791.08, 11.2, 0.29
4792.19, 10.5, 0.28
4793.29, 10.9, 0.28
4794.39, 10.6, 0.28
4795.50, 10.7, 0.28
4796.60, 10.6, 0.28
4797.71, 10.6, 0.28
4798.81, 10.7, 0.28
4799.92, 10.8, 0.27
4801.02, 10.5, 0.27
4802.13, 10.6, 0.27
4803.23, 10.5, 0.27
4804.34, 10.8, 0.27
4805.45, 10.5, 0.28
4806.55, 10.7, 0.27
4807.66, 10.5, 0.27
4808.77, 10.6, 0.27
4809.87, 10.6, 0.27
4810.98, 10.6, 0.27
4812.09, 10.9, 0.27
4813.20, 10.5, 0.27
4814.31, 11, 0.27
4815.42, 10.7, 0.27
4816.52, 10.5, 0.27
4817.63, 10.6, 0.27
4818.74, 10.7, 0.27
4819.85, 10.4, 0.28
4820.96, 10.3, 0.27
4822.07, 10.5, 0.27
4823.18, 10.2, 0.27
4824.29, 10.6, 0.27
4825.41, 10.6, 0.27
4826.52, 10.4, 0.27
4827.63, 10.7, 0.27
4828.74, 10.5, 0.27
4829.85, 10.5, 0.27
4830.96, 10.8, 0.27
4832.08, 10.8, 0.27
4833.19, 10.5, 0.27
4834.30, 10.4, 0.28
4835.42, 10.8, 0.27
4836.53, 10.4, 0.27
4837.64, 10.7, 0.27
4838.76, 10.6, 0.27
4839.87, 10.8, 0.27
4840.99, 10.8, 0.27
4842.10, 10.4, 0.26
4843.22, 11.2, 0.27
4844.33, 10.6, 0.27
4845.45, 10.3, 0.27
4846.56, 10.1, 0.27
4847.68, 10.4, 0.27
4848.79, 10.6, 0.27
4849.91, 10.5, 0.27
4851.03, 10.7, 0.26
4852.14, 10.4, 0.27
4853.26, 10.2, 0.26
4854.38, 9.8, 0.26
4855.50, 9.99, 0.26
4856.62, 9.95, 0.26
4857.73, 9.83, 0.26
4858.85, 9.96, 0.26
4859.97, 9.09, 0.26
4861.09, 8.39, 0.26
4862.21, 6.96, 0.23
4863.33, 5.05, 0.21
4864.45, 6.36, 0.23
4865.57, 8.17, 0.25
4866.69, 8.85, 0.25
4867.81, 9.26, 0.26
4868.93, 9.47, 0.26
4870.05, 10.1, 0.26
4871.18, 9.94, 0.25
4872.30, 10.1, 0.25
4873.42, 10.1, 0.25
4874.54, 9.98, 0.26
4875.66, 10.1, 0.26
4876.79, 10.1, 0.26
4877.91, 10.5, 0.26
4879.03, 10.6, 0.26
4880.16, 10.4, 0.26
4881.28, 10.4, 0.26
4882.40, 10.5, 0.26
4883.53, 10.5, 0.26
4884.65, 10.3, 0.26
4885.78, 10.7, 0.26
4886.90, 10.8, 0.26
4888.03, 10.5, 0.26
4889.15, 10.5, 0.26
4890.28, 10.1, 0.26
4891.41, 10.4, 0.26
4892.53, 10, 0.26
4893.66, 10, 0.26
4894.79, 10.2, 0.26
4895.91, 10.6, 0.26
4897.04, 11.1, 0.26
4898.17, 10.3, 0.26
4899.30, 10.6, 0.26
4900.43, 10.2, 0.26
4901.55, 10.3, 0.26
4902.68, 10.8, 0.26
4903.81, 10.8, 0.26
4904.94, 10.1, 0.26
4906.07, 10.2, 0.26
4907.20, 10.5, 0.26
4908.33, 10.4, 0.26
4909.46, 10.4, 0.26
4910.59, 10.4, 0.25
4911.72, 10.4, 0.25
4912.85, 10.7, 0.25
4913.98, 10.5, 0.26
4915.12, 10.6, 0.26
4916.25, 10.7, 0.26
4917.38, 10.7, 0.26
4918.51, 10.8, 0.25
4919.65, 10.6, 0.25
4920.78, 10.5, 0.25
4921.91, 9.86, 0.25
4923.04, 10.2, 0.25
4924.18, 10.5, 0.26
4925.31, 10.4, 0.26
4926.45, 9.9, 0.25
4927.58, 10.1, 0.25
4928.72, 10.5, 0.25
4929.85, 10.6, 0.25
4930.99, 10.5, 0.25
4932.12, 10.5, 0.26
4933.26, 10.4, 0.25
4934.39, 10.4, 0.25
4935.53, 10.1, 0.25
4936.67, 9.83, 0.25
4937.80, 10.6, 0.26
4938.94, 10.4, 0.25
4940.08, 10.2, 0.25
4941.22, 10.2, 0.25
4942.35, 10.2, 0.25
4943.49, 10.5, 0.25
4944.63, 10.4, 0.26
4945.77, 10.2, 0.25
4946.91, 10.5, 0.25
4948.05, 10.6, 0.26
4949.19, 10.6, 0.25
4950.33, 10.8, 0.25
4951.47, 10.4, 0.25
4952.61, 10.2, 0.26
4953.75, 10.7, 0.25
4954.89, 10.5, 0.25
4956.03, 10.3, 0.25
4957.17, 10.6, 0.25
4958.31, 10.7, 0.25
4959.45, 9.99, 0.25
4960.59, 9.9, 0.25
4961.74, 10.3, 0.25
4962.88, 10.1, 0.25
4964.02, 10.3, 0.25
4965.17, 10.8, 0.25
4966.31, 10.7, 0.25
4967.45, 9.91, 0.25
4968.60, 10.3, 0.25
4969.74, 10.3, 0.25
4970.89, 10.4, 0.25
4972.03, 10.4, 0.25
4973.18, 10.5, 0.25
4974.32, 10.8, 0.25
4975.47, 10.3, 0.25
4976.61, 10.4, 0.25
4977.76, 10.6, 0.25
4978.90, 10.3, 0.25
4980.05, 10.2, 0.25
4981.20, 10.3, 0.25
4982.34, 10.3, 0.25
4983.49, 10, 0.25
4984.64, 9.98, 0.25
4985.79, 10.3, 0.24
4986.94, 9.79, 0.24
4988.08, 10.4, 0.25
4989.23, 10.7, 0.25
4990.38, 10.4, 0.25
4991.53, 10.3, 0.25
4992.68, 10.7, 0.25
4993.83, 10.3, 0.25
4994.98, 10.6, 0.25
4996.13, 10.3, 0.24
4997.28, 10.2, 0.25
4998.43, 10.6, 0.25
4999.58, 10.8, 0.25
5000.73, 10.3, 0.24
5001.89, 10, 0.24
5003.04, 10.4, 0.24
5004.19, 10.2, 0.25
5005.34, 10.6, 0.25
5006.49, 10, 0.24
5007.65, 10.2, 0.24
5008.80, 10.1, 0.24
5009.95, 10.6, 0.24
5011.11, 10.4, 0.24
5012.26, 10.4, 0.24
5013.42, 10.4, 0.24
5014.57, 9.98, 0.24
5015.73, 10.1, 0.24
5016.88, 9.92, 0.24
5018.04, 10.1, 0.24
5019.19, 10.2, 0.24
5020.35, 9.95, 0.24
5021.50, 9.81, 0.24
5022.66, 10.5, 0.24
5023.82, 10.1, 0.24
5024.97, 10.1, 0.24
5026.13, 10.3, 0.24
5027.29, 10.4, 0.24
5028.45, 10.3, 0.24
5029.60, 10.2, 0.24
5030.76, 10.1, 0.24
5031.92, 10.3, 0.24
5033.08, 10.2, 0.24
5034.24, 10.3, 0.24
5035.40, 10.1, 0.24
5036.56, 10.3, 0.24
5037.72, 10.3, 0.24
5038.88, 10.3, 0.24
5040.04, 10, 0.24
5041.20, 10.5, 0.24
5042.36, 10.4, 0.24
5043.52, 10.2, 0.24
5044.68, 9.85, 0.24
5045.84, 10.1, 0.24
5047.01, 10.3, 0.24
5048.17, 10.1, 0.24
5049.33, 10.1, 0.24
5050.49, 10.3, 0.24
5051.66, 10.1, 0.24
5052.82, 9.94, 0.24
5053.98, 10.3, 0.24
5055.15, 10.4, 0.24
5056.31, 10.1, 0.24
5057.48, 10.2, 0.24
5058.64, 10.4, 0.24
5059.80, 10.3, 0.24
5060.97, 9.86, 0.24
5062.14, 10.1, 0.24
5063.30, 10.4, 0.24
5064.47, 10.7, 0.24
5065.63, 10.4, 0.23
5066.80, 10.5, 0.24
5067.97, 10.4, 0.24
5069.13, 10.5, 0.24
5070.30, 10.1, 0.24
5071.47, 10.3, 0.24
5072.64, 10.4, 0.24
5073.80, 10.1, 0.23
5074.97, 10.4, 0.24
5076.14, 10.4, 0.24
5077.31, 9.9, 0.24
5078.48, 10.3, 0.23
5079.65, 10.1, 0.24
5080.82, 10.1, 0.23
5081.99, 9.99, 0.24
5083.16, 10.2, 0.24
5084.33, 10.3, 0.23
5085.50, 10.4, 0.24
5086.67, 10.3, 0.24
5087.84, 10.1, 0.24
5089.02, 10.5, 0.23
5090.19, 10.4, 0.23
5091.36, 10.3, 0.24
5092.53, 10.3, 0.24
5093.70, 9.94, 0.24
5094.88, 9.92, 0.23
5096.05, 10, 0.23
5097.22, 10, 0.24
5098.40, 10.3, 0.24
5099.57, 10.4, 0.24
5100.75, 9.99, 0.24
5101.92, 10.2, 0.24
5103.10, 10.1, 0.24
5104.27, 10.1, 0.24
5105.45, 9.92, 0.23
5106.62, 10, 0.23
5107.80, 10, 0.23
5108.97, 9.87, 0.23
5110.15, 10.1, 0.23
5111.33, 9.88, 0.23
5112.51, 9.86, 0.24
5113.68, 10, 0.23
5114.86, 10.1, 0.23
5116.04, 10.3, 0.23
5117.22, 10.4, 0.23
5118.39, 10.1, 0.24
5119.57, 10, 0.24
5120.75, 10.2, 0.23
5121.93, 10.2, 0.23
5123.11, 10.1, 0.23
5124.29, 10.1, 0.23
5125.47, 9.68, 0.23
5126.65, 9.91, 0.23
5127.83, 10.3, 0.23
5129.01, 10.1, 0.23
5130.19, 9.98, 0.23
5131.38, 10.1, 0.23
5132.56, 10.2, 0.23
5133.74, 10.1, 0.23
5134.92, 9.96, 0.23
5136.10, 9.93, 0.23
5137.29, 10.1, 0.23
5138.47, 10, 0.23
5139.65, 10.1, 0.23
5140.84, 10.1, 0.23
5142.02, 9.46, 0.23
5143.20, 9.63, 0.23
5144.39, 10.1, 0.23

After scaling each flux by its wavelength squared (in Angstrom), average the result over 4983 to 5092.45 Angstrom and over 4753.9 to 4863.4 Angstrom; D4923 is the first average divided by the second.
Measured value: 1.07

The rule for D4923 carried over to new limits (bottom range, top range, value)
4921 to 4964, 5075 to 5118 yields 1.04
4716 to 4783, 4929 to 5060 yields 1.06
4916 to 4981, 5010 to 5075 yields 1.02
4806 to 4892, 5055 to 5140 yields 1.11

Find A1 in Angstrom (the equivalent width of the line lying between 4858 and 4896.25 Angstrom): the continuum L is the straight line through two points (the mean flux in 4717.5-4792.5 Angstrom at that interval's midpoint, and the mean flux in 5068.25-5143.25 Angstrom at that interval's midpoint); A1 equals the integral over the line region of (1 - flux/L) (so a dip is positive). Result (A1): 3.1 Angstrom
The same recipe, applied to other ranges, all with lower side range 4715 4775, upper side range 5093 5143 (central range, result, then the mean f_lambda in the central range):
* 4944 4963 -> -0.08 Angstrom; 10.4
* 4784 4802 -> 0.04 Angstrom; 10.7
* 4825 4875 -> 3.12 Angstrom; 9.91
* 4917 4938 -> 0.11 Angstrom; 10.4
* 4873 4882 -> 0.20 Angstrom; 10.3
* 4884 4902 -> 0.12 Angstrom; 10.4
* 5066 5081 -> -0.21 Angstrom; 10.3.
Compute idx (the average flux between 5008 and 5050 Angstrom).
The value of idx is 10.2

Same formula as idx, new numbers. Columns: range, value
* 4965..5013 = 10.4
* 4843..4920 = 10.1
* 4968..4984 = 10.4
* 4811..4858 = 10.5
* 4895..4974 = 10.4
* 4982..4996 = 10.3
